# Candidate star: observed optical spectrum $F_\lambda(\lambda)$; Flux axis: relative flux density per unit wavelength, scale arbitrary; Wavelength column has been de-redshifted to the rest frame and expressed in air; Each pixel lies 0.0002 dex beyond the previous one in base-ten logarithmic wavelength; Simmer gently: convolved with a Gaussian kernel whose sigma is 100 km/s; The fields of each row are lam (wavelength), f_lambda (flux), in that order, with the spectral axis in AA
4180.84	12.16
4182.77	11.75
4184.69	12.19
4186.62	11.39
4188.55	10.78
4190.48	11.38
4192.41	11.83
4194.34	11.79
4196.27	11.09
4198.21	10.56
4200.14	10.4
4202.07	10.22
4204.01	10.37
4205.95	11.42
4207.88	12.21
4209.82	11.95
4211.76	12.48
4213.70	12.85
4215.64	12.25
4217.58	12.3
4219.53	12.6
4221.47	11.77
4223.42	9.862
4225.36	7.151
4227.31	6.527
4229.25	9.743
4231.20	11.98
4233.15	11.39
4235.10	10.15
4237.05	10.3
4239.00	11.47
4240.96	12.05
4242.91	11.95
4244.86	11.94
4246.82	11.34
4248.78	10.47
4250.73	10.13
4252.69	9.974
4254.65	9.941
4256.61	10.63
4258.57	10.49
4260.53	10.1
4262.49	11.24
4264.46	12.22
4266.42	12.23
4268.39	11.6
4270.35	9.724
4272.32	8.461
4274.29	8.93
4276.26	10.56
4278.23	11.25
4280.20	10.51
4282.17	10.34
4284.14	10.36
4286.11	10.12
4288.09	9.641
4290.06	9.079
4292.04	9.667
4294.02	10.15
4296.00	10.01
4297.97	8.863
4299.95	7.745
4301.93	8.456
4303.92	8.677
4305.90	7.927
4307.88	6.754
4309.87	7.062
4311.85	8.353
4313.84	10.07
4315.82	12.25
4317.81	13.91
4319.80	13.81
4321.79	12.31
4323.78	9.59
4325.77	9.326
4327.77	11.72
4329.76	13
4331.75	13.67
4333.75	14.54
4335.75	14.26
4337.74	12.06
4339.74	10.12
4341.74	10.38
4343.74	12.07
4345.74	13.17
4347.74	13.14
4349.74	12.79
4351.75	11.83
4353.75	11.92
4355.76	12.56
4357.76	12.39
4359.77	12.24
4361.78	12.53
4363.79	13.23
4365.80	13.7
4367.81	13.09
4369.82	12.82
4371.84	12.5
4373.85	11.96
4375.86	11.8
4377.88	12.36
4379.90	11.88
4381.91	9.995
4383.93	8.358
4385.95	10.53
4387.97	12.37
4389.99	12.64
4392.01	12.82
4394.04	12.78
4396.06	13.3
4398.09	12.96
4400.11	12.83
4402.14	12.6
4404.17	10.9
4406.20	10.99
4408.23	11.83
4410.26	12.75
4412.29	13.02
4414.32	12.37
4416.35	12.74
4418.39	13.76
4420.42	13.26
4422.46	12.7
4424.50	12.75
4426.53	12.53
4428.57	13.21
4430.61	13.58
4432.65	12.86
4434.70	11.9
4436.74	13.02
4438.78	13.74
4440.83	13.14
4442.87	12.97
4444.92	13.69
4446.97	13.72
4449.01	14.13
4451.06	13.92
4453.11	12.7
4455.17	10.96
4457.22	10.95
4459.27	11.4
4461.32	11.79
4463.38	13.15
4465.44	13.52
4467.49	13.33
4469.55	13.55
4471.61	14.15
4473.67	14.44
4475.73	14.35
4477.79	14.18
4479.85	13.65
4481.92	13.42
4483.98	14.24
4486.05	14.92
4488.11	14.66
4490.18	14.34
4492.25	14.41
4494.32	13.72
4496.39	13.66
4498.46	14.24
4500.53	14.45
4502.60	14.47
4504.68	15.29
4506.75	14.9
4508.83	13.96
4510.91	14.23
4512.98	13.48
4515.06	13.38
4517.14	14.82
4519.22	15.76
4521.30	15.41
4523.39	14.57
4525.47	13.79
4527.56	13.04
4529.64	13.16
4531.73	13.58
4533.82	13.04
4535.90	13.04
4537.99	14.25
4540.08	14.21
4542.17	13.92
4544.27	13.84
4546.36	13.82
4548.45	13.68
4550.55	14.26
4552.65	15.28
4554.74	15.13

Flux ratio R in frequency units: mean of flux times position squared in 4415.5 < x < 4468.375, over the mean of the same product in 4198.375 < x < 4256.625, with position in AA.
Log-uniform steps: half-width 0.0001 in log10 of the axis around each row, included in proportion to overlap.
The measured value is 1.30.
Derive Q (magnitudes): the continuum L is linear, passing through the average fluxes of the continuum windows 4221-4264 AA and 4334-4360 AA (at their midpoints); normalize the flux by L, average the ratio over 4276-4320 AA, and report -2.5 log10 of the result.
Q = 0.18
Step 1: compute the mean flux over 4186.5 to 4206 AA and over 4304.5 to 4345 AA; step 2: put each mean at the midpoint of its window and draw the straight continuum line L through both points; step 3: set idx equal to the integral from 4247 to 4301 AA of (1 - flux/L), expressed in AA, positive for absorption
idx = 4.4 AA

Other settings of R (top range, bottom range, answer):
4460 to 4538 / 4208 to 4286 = 1.45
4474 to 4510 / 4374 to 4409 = 1.26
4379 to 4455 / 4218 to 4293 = 1.29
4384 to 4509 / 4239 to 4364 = 1.29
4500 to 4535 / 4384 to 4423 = 1.21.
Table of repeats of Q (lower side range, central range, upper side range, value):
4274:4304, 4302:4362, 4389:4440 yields -0.065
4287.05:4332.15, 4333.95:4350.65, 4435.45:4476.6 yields -0.154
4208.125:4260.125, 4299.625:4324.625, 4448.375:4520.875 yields 0.202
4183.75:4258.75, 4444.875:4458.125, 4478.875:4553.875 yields 0.052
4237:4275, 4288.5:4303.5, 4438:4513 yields 0.231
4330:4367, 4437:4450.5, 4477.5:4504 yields 0.009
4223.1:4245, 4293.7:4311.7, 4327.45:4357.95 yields 0.367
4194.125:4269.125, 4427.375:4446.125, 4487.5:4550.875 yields 0.008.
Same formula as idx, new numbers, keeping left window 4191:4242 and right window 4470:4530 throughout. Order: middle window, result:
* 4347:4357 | 0.1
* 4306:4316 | 2.9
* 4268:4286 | 2.4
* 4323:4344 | 0.8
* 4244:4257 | 0.9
